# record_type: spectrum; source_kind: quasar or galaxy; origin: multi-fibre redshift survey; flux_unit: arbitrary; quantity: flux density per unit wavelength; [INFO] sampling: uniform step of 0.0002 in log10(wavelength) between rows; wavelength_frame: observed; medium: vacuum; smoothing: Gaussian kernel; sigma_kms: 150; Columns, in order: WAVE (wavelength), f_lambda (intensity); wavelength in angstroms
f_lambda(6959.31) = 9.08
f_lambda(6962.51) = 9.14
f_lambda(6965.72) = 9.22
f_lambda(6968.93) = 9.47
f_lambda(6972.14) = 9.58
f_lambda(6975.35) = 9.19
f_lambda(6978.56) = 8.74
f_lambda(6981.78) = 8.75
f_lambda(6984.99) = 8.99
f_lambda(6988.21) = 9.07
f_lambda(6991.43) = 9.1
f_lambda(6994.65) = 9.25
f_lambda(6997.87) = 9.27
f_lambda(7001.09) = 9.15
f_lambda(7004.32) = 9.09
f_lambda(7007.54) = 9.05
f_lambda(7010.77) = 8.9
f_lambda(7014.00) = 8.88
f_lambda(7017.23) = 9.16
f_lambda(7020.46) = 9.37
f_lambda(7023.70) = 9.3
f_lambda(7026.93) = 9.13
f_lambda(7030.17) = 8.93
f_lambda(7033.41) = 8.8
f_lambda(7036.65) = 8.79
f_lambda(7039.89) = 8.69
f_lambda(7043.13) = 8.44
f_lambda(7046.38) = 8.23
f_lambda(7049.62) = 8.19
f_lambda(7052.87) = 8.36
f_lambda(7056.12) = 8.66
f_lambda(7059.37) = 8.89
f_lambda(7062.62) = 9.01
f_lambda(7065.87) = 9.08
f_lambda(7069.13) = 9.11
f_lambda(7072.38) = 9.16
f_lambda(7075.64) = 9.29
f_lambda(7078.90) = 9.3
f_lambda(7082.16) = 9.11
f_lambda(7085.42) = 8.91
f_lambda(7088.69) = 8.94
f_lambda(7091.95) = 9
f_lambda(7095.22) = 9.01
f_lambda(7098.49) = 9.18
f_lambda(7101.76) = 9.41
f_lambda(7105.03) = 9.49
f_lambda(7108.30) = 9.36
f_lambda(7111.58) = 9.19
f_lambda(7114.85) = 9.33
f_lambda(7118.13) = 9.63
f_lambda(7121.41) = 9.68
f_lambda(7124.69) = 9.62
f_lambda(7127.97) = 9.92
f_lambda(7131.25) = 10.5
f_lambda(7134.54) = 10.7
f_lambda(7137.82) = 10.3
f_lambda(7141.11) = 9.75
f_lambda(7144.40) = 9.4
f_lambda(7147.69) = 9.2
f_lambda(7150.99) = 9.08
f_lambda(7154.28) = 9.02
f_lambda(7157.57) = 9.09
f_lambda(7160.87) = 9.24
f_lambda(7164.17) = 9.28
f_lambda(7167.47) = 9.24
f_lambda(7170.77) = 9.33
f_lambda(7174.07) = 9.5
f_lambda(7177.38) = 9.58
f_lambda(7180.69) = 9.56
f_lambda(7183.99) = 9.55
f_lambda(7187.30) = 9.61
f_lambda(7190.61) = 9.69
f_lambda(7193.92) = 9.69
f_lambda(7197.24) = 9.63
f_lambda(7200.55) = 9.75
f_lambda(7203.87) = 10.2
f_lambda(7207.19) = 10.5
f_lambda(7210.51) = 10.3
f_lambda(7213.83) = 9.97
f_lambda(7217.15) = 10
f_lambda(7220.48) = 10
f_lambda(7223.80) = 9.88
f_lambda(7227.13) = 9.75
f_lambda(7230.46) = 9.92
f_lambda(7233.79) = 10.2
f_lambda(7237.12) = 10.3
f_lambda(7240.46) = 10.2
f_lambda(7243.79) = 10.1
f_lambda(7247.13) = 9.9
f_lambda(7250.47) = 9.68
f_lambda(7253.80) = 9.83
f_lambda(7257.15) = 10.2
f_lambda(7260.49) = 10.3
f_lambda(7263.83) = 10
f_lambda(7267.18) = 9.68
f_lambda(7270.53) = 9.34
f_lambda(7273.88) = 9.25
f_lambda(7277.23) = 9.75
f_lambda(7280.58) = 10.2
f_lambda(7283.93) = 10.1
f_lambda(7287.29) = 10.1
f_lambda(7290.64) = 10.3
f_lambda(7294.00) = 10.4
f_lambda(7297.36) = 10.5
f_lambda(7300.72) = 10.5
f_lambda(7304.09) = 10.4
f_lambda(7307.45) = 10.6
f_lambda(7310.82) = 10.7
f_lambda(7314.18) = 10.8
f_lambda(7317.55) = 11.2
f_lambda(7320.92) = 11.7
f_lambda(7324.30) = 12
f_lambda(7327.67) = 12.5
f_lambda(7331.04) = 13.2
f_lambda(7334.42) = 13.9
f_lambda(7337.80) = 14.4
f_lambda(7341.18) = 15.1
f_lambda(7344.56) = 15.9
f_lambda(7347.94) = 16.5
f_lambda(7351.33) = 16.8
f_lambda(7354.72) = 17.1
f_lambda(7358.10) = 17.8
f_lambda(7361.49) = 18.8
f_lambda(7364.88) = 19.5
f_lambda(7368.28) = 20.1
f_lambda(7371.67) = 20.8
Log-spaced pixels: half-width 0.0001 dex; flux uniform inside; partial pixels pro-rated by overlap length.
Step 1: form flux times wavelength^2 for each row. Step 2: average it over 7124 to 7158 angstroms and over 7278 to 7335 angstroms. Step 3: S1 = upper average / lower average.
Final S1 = 1.19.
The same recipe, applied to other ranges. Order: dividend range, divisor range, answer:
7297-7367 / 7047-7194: 1.58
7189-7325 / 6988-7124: 1.19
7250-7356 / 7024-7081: 1.42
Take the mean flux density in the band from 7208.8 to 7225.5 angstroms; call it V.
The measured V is 10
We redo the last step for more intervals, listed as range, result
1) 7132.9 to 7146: 10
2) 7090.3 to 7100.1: 9.06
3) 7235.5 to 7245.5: 10.2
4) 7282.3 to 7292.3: 10.2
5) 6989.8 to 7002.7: 9.2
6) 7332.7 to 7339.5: 14.1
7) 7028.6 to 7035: 8.86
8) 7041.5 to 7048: 8.34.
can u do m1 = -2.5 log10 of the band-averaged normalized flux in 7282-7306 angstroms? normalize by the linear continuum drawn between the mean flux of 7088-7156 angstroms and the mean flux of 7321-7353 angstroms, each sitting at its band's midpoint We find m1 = 0.28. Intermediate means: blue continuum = 9.52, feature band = 10.3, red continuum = 14.3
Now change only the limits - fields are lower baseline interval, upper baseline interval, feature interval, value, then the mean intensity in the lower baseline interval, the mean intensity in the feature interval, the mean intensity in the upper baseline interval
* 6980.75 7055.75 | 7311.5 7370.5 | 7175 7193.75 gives 0.25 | 8.91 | 9.6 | 15.1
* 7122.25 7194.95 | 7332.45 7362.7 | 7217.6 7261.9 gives 0.23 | 9.58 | 10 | 16.2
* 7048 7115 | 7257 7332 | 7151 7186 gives 0.04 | 9.04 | 9.33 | 10.6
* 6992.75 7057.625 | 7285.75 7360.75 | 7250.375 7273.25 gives 0.22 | 8.88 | 9.85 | 12.9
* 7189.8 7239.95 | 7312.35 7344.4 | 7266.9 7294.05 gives 0.18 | 9.99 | 9.89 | 12.9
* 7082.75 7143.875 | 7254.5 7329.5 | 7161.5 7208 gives 0.03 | 9.54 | 9.63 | 10.5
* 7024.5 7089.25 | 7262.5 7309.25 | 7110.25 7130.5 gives -0.05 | 8.86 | 9.61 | 10.1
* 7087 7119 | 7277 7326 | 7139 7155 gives 0.03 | 9.24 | 9.33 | 10.6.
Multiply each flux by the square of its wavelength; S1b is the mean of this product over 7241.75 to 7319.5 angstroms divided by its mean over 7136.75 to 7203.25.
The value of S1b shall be 1.11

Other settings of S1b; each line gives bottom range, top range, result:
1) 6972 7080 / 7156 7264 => 1.15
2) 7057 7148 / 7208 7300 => 1.11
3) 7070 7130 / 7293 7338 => 1.32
